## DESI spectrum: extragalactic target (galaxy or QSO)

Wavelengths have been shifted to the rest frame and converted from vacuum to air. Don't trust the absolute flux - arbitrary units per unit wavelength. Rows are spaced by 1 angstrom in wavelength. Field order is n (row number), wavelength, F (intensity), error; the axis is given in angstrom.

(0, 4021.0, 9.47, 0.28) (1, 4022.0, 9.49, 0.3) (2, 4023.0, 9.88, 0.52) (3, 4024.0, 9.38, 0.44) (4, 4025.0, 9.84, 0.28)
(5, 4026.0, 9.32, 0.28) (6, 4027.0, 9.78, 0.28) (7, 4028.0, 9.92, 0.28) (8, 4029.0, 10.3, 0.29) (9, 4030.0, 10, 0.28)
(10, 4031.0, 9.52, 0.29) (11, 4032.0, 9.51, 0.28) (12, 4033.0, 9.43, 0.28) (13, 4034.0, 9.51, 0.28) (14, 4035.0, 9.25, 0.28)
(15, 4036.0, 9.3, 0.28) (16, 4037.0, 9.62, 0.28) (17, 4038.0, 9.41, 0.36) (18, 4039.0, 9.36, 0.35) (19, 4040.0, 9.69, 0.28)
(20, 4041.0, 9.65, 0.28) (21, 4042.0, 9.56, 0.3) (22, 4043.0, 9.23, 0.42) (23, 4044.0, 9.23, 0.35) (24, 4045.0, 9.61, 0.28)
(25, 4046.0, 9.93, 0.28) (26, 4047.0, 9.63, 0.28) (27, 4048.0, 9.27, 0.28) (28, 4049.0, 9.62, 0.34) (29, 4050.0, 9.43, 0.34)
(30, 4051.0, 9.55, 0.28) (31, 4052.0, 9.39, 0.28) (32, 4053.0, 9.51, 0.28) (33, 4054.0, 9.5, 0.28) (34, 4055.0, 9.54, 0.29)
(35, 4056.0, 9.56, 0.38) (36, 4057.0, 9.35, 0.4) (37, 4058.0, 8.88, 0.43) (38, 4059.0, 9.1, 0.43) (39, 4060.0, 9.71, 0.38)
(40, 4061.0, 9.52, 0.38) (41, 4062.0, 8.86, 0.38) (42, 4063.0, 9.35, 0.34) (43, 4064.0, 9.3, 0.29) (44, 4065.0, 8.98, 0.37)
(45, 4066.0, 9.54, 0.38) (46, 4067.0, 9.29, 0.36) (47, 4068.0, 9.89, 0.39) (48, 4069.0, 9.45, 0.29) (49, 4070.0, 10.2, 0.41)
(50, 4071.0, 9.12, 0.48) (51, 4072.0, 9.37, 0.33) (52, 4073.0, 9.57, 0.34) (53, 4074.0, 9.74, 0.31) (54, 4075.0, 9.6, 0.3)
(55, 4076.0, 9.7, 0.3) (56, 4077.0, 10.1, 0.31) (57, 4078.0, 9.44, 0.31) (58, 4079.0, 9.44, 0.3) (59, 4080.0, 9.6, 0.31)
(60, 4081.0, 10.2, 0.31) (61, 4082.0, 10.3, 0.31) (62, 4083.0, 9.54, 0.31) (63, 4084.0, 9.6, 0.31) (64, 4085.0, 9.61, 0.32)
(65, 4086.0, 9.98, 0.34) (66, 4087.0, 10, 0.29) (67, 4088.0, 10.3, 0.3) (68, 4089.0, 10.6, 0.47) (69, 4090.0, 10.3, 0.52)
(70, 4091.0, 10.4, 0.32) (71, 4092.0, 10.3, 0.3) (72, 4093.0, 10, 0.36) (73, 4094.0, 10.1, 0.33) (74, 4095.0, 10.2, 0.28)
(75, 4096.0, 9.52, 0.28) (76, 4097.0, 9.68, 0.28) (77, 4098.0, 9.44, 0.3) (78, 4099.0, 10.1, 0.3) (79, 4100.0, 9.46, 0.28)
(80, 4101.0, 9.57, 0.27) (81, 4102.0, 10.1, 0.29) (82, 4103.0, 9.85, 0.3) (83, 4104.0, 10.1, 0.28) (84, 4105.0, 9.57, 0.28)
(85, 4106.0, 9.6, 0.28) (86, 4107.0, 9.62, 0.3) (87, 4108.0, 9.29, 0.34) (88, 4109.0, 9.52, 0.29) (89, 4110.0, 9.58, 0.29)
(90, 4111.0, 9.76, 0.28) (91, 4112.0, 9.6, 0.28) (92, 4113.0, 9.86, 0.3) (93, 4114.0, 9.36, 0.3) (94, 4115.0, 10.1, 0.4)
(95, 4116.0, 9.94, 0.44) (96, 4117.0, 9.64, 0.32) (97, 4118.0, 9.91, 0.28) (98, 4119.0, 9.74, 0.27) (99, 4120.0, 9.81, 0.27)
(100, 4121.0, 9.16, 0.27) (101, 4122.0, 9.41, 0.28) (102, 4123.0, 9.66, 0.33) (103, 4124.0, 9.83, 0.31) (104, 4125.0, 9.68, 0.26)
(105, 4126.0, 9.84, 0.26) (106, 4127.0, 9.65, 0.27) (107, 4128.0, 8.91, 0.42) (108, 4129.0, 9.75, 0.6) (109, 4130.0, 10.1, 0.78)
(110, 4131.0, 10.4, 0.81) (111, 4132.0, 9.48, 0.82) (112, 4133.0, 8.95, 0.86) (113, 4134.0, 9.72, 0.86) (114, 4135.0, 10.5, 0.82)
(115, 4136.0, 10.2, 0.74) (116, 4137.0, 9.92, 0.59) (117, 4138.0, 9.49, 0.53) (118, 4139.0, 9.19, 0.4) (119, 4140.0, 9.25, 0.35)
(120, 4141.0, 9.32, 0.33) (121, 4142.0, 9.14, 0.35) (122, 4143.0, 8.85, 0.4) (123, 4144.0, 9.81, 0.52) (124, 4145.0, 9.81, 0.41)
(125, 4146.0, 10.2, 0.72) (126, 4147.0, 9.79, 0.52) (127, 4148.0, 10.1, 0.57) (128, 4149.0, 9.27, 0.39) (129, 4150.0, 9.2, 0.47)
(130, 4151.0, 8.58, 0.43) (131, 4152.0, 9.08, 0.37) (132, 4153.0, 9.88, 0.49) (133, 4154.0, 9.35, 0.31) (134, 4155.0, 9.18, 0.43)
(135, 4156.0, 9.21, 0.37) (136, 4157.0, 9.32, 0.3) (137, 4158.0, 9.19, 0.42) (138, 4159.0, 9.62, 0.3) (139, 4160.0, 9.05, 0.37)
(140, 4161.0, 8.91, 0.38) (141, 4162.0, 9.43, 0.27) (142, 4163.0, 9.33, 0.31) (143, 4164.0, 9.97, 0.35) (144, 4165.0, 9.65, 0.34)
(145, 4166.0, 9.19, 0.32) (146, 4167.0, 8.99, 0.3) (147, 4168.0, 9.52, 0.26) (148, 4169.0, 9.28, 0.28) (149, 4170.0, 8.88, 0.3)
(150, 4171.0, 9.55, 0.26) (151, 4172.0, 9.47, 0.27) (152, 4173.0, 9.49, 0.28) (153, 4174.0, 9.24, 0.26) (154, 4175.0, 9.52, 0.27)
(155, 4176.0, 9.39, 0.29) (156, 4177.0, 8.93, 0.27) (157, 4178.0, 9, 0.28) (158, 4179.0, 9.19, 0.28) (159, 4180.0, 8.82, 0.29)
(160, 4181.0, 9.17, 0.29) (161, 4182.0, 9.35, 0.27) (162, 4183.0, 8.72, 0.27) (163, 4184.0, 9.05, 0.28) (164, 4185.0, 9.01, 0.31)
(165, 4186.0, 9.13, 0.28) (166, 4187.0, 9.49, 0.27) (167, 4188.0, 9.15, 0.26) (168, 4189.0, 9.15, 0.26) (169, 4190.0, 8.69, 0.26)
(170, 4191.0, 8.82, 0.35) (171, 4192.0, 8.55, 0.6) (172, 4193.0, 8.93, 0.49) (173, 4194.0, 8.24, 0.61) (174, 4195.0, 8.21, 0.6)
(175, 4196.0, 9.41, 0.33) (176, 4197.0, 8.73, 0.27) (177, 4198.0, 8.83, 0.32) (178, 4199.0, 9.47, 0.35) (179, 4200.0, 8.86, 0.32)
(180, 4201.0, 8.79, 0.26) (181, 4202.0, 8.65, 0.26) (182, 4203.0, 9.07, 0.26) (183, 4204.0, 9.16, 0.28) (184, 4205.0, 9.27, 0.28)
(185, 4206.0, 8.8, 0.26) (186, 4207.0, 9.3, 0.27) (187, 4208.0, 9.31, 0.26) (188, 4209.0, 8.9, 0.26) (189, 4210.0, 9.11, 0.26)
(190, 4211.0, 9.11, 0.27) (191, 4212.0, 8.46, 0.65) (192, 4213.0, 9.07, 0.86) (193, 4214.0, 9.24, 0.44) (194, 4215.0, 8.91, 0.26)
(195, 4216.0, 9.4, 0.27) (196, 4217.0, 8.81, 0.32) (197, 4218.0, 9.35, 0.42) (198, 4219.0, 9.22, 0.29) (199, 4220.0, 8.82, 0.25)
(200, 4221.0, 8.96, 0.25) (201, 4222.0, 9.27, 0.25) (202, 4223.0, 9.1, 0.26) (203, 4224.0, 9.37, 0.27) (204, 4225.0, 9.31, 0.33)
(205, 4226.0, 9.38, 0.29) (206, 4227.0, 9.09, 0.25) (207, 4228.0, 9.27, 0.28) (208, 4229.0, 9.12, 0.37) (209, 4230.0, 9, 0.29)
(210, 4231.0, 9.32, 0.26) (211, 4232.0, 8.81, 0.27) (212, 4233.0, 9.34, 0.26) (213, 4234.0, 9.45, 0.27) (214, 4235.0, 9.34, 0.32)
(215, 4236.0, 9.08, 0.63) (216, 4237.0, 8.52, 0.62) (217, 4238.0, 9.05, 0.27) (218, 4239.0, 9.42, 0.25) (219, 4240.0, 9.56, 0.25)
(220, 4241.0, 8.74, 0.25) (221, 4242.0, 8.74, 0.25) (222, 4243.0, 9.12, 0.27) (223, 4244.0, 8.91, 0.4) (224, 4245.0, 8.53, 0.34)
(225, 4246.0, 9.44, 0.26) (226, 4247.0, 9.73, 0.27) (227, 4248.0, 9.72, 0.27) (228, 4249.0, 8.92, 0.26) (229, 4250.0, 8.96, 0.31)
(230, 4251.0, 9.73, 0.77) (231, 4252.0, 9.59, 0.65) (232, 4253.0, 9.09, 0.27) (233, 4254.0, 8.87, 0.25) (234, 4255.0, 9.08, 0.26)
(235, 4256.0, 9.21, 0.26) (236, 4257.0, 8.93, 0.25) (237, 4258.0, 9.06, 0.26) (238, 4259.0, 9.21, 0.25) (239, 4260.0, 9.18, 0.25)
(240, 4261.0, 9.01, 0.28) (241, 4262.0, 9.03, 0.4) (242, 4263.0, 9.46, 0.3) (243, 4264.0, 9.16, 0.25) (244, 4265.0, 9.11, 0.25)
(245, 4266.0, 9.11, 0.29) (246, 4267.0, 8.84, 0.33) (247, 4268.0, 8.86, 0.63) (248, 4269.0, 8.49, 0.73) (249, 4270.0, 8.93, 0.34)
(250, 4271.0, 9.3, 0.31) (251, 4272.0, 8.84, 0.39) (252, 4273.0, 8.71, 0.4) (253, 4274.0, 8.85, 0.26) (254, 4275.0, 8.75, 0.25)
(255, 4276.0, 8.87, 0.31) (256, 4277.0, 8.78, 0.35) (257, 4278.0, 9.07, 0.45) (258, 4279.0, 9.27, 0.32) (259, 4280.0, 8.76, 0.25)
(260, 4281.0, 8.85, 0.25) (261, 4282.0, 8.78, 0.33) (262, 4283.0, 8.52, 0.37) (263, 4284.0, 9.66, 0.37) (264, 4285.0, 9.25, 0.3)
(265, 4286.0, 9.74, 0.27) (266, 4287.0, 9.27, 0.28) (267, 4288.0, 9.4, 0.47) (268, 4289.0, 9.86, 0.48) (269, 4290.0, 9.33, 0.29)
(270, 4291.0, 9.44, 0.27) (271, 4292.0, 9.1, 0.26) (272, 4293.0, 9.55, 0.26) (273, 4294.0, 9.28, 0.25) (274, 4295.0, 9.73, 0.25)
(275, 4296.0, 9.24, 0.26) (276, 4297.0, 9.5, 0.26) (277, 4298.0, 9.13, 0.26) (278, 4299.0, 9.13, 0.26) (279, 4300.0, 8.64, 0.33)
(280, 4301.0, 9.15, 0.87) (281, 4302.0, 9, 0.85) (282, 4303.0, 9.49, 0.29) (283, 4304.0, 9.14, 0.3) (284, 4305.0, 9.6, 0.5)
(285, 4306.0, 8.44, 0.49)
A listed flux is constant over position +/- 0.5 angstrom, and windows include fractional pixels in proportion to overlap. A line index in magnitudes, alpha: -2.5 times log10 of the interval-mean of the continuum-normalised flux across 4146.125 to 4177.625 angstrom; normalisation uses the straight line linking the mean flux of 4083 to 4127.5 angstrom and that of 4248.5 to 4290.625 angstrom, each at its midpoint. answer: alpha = 0.02 mag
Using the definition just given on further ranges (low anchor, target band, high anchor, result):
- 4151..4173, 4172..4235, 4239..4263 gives 0.02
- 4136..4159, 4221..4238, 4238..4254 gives 0.01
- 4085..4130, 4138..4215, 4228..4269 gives 0.03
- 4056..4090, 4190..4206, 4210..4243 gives 0.04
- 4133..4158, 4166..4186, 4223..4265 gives 0.02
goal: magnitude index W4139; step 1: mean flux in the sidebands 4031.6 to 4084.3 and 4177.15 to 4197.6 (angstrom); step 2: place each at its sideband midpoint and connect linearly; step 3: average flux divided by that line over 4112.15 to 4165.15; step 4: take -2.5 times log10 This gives -0.05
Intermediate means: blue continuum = 9.51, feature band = 9.56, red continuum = 8.94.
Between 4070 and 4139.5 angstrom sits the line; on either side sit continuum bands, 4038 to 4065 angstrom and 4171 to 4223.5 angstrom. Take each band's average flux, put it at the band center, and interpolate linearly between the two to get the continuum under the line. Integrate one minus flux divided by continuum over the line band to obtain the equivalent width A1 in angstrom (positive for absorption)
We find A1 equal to -3.6 angstrom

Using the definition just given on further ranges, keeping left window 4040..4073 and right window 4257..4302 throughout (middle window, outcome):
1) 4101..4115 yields -0.48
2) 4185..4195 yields 0.40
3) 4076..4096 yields -1.23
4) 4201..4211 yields 0.19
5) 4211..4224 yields 0.20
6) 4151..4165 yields -0.05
